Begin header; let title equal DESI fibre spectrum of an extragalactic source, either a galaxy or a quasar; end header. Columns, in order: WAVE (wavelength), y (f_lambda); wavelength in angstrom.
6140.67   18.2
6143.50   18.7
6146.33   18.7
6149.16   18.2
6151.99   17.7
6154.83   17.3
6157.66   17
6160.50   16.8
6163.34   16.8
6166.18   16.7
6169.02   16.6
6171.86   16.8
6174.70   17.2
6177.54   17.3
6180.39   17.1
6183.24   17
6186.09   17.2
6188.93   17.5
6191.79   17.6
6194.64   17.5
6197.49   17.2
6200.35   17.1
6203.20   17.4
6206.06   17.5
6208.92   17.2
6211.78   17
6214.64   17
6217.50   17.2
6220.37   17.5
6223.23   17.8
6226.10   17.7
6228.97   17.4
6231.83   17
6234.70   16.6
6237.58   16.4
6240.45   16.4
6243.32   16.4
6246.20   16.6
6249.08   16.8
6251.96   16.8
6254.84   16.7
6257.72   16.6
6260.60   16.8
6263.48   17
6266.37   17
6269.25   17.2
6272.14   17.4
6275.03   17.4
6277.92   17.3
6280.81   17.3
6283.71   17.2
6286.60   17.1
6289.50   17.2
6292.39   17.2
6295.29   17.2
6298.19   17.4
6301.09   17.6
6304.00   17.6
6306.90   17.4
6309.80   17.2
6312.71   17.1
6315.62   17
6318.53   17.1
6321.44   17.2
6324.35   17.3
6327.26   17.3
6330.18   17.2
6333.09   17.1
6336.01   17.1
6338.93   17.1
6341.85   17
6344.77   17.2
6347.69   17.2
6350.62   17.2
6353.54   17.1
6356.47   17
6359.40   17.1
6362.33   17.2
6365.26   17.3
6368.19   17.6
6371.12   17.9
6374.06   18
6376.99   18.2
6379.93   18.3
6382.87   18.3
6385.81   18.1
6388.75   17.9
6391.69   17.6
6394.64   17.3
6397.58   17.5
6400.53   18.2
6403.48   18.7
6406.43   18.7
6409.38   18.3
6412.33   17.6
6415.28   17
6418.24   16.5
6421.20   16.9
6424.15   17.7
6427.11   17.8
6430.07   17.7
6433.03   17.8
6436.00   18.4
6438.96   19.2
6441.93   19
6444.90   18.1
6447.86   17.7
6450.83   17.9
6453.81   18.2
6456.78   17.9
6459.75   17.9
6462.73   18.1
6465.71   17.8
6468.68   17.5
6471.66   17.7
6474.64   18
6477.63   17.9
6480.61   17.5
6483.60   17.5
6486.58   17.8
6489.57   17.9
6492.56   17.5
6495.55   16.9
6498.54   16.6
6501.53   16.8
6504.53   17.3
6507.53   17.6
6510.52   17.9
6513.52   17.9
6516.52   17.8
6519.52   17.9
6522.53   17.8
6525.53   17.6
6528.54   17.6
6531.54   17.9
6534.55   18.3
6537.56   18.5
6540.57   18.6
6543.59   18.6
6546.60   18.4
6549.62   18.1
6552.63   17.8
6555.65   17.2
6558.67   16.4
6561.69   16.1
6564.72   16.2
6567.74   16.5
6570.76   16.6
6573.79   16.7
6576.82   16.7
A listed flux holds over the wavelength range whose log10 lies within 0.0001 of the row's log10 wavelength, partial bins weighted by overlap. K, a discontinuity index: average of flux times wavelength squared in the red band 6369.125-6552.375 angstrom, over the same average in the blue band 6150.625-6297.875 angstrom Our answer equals 1.13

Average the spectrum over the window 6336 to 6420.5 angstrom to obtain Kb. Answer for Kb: 17.6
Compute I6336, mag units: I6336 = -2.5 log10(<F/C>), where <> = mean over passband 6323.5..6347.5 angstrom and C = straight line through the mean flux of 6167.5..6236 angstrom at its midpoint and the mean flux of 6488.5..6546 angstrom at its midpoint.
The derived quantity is 0.02 mag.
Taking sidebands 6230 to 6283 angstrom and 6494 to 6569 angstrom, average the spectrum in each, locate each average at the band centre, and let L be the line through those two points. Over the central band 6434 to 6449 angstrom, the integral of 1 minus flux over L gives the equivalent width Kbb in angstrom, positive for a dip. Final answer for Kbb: -1.00 angstrom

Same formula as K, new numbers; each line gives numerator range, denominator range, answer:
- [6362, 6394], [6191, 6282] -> 1.09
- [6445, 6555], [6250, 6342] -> 1.11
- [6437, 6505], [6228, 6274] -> 1.13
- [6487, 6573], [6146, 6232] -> 1.13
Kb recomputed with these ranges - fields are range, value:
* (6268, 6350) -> 17.2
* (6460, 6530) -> 17.6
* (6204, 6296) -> 17.1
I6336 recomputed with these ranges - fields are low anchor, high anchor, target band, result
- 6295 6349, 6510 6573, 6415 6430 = 0.01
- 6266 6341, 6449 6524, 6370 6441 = -0.03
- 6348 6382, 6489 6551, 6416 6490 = -0.01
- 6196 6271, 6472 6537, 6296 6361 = 0.00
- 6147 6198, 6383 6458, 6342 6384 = 0.01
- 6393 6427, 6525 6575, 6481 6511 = 0.01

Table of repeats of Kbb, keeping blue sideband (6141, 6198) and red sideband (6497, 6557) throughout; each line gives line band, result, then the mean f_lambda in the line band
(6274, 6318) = 0.62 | 17.3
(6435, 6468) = -0.86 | 18.2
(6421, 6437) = -0.07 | 17.8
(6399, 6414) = -0.53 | 18.3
